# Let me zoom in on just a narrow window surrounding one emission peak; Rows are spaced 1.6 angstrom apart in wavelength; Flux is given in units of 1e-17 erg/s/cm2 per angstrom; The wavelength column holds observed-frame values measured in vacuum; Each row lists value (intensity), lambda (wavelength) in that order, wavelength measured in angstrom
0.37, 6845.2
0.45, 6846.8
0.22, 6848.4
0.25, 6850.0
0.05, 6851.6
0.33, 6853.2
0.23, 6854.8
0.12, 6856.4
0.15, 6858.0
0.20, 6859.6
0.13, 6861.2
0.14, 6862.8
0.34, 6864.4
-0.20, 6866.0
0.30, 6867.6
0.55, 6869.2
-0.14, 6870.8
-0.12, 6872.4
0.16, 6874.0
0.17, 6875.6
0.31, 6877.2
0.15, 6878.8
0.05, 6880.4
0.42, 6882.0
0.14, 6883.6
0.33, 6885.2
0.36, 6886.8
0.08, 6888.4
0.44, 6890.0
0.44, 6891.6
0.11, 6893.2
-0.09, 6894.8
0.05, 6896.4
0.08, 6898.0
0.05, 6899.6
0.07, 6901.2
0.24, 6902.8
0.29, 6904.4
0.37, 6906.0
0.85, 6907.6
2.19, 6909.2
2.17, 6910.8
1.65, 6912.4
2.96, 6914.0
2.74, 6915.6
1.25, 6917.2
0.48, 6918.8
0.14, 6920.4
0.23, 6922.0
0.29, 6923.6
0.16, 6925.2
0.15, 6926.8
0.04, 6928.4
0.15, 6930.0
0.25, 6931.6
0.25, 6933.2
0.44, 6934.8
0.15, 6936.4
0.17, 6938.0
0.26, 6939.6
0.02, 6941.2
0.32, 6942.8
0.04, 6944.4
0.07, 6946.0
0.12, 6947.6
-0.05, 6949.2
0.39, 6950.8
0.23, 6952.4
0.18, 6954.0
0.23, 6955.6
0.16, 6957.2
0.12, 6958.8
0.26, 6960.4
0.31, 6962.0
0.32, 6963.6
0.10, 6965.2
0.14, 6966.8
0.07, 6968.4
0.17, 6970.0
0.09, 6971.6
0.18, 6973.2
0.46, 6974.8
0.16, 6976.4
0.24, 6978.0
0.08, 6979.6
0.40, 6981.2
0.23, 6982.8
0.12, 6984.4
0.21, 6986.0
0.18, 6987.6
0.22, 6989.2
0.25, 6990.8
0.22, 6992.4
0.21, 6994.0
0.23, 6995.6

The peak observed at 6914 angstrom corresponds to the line [O II]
